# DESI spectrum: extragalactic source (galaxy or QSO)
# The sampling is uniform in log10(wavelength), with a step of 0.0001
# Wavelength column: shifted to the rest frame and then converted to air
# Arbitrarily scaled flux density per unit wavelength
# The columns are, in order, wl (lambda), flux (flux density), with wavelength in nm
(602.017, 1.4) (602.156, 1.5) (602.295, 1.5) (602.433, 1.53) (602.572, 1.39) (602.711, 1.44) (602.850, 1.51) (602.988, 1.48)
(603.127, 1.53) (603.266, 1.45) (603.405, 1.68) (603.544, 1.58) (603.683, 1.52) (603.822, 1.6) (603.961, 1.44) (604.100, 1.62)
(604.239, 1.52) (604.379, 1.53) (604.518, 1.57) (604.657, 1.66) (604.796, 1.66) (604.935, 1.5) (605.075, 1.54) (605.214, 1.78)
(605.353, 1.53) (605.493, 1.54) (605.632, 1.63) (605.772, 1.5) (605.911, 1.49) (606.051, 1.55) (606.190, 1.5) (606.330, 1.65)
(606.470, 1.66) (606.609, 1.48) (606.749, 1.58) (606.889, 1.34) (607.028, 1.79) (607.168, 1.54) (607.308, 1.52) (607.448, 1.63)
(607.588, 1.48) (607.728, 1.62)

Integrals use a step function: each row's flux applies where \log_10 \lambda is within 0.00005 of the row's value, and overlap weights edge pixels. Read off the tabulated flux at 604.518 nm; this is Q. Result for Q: 1.57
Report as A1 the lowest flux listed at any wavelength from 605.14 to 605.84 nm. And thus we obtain 1.5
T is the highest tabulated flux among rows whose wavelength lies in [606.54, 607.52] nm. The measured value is 1.79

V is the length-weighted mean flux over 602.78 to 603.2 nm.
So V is 1.51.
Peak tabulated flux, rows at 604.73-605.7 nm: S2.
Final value 1.78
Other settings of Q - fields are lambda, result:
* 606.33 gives 1.65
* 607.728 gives 1.62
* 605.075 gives 1.54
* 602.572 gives 1.39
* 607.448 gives 1.63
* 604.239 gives 1.52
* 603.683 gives 1.52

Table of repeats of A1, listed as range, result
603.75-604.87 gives 1.44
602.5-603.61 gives 1.39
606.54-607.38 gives 1.34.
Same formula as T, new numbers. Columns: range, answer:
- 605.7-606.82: 1.66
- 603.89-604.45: 1.62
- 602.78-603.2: 1.53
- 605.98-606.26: 1.55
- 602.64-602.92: 1.51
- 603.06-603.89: 1.68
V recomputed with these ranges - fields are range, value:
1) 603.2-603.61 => 1.57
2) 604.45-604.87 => 1.63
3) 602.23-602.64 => 1.47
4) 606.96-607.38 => 1.61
